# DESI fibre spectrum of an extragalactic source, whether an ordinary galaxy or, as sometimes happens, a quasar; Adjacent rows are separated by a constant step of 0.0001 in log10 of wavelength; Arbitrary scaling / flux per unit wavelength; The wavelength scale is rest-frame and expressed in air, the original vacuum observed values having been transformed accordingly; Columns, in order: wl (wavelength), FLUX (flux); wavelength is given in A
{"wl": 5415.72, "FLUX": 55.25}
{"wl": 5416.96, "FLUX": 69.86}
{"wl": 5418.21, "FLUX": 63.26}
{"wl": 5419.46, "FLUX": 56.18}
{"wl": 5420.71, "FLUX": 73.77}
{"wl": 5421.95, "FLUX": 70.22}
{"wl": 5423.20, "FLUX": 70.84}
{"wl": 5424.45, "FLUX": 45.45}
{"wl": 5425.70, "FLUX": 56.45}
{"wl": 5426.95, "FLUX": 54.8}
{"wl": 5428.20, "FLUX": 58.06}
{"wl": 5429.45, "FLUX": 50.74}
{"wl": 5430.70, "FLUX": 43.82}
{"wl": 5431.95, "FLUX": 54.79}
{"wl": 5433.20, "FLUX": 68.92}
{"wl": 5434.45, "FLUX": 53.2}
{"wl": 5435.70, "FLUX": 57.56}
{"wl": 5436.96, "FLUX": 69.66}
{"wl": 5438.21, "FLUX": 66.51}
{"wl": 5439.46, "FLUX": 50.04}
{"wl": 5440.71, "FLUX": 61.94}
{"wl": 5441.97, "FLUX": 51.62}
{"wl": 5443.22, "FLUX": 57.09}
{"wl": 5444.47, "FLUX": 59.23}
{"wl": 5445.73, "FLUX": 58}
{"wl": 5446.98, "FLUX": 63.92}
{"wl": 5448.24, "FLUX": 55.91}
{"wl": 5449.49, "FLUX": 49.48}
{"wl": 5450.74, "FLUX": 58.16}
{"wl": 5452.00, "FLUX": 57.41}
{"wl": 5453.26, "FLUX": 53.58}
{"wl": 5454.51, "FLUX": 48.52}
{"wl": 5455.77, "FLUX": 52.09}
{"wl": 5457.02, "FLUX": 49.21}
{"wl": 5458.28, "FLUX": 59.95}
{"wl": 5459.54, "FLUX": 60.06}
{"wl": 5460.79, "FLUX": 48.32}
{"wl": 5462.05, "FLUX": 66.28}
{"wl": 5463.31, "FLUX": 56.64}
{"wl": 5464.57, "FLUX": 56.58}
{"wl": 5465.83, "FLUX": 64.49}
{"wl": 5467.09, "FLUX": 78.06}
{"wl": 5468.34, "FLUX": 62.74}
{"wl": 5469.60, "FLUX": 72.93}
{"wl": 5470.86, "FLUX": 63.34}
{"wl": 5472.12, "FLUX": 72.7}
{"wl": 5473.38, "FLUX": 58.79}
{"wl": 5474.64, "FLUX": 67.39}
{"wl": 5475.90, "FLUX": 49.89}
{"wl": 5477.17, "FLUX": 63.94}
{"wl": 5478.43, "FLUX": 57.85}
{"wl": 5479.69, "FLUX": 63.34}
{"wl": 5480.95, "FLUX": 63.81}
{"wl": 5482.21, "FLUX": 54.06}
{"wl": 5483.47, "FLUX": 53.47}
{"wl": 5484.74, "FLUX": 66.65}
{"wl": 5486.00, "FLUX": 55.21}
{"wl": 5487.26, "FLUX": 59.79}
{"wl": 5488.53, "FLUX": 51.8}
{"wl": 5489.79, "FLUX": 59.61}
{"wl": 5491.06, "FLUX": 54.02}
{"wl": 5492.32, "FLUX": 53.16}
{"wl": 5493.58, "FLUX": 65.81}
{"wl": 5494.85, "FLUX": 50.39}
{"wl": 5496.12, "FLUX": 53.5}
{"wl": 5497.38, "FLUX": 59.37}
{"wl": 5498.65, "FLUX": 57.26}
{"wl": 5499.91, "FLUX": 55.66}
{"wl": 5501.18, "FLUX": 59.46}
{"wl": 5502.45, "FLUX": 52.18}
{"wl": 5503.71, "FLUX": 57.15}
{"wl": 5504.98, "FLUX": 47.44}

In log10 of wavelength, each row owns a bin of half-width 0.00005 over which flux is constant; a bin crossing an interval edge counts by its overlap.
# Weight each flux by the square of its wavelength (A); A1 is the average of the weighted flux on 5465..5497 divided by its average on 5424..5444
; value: 1.09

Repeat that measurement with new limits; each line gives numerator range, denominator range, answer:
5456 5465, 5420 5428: 0.93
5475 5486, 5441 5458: 1.08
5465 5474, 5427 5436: 1.24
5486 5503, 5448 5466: 1.03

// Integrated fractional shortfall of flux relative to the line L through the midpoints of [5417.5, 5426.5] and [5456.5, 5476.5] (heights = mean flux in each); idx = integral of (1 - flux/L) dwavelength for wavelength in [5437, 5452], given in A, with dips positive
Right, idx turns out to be 1.0 A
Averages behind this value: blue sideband 62.2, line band 57.9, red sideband 61.8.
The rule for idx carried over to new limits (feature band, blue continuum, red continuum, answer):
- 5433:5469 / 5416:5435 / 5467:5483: 1.7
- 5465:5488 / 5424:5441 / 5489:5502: -2.4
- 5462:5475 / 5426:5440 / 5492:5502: -1.9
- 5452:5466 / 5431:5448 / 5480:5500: 0.6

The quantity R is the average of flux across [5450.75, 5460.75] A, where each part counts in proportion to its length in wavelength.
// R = 54.3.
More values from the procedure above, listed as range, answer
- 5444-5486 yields 59.5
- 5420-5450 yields 58.4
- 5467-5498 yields 60.2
